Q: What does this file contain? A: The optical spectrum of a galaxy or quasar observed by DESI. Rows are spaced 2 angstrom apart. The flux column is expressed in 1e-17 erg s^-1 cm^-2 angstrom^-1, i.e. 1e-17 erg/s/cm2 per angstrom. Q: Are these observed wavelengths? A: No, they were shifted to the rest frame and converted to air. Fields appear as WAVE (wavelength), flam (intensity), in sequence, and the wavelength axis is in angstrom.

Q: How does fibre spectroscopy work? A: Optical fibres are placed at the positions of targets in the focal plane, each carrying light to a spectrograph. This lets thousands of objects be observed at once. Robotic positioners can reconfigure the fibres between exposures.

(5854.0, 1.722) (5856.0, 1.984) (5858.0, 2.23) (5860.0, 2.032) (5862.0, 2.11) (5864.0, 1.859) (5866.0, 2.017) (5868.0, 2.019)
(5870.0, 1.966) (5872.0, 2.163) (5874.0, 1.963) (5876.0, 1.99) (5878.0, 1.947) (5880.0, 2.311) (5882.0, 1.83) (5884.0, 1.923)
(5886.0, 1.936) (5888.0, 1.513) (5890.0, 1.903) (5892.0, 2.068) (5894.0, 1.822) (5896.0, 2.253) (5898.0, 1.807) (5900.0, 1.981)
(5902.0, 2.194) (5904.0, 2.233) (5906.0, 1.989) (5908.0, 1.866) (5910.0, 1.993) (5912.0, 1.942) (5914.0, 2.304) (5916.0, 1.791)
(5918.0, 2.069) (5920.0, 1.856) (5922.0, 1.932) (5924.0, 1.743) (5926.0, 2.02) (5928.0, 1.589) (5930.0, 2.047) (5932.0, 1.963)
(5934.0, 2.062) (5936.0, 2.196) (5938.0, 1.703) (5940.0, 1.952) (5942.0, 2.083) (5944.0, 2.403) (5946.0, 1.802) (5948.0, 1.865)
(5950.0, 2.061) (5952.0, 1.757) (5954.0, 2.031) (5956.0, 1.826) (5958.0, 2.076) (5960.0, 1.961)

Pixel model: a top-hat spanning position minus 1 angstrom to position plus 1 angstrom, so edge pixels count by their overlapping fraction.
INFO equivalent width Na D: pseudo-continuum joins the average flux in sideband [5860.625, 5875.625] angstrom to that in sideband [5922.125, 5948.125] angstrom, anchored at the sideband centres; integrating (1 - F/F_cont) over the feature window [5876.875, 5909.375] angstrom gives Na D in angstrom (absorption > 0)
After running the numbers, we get 0.3 angstrom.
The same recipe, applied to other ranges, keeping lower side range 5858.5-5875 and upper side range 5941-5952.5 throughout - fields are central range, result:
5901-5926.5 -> 0.2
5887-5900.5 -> 0.8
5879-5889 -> 0.6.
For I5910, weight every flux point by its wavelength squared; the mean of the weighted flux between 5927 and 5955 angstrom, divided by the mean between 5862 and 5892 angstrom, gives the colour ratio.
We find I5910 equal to 1.02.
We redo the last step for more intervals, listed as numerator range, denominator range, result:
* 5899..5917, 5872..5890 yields 1.06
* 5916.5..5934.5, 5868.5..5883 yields 0.96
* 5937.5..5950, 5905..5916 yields 1.01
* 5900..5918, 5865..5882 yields 1.01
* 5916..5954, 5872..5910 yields 1.00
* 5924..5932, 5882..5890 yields 1.05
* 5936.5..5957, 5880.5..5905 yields 1.01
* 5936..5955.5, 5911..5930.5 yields 1.03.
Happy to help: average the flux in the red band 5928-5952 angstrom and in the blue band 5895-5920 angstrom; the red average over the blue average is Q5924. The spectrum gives 1.0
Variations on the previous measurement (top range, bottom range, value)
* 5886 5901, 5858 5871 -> 0.95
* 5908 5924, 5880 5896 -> 1.03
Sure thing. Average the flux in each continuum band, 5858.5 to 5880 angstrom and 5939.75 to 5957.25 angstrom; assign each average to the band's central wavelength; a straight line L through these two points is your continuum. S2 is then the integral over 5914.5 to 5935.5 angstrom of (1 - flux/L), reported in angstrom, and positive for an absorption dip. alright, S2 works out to 0.72 angstrom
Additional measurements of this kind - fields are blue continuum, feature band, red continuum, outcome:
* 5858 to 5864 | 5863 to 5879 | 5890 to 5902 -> 0.4 angstrom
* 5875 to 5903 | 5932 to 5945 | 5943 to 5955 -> -0.5 angstrom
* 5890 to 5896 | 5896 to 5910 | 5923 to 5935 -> -0.4 angstrom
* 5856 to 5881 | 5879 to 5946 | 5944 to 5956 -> 0.4 angstrom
